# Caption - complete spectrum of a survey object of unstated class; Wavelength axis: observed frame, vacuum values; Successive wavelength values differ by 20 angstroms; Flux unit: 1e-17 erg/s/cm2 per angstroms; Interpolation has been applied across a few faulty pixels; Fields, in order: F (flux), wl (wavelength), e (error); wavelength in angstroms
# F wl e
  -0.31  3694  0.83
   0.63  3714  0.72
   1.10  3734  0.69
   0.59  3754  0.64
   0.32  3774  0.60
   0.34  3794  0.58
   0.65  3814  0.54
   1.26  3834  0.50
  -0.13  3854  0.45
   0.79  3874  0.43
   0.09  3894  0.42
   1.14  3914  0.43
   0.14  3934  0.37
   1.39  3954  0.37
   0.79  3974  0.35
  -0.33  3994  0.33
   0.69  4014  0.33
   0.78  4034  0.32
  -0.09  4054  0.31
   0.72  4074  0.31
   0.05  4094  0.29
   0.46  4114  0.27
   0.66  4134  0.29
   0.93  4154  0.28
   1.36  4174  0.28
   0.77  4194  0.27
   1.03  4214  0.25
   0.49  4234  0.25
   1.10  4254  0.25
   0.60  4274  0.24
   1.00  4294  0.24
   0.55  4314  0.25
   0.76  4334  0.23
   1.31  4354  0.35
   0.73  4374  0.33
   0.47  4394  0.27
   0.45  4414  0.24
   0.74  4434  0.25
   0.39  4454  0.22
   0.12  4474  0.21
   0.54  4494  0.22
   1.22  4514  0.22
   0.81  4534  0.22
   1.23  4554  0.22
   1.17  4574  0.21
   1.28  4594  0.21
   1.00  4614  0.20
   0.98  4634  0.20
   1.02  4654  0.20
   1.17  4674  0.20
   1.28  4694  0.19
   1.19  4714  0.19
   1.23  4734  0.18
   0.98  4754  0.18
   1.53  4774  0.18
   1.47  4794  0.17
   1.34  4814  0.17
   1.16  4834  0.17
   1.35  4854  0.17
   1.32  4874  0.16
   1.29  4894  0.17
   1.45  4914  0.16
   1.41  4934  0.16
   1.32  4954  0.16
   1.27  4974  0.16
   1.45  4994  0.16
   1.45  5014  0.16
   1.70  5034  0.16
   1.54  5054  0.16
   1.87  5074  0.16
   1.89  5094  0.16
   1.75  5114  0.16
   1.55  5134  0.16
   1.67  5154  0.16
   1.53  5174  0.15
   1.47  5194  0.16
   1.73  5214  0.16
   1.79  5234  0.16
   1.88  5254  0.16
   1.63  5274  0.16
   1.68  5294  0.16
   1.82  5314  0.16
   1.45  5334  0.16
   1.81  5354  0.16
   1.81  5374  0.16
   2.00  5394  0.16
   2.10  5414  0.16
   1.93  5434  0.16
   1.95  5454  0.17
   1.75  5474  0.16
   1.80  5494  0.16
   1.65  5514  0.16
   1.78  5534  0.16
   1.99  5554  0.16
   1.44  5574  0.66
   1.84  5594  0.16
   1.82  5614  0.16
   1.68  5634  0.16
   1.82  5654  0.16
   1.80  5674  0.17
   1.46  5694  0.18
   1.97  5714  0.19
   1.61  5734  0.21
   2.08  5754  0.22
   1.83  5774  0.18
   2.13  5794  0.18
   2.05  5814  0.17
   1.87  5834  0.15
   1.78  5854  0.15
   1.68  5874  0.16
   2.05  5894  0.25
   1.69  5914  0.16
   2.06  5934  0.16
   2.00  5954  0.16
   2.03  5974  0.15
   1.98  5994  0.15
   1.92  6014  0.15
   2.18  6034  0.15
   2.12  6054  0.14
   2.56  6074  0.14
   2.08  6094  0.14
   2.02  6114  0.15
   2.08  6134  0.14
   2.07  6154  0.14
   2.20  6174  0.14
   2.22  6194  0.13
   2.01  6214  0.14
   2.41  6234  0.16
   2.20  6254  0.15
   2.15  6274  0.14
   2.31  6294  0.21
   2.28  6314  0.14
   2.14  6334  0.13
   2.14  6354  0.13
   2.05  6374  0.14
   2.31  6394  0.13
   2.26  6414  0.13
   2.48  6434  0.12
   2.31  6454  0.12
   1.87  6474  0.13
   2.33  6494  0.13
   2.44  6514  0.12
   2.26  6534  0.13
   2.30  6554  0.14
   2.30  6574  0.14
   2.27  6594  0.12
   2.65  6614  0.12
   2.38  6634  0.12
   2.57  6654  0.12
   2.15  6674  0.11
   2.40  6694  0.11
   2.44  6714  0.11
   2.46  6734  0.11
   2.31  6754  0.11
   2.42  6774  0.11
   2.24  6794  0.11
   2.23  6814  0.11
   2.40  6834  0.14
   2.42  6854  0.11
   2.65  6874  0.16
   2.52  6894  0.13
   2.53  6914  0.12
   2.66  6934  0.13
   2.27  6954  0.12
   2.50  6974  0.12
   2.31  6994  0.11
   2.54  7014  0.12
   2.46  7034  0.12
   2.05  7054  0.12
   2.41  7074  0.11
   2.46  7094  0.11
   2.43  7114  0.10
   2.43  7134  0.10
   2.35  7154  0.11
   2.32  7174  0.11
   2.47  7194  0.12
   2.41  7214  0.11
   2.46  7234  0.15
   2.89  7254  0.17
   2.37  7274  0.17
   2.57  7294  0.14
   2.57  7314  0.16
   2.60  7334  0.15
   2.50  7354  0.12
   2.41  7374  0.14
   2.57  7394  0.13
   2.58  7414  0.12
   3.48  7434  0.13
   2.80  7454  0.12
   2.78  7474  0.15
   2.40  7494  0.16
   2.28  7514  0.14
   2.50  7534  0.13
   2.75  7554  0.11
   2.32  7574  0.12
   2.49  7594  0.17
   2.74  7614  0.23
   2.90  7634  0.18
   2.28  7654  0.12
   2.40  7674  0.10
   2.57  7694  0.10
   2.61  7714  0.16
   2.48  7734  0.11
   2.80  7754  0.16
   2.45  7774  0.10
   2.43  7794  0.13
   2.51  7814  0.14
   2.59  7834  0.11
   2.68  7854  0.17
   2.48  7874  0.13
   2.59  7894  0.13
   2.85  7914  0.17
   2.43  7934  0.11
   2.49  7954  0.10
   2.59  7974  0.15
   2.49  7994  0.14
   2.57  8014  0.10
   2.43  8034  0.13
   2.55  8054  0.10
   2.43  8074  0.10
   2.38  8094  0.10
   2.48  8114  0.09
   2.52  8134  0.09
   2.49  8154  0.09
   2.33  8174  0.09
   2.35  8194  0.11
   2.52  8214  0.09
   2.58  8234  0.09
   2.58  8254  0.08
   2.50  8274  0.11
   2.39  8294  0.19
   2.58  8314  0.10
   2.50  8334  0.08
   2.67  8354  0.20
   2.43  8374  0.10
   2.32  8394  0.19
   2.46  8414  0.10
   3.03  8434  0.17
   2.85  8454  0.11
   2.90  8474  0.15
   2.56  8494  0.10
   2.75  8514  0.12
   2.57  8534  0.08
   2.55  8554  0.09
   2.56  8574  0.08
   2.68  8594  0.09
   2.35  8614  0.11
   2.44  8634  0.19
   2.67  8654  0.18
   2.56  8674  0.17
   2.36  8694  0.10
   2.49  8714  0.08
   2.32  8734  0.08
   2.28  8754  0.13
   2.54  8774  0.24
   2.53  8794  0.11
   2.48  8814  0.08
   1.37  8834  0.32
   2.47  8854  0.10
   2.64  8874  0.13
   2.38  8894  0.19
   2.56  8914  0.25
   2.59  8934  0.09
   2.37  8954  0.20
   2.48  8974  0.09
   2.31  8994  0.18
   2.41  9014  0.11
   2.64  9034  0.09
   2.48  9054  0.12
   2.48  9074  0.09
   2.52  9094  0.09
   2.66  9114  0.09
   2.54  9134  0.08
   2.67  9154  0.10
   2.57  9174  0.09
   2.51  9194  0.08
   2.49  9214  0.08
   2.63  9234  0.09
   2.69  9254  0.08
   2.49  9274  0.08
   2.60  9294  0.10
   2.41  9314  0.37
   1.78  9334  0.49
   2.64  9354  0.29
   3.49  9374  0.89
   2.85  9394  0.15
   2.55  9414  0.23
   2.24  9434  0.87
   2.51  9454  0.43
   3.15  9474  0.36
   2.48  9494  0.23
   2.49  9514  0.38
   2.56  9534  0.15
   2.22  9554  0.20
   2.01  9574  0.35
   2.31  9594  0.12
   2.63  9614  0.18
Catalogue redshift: 0.13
